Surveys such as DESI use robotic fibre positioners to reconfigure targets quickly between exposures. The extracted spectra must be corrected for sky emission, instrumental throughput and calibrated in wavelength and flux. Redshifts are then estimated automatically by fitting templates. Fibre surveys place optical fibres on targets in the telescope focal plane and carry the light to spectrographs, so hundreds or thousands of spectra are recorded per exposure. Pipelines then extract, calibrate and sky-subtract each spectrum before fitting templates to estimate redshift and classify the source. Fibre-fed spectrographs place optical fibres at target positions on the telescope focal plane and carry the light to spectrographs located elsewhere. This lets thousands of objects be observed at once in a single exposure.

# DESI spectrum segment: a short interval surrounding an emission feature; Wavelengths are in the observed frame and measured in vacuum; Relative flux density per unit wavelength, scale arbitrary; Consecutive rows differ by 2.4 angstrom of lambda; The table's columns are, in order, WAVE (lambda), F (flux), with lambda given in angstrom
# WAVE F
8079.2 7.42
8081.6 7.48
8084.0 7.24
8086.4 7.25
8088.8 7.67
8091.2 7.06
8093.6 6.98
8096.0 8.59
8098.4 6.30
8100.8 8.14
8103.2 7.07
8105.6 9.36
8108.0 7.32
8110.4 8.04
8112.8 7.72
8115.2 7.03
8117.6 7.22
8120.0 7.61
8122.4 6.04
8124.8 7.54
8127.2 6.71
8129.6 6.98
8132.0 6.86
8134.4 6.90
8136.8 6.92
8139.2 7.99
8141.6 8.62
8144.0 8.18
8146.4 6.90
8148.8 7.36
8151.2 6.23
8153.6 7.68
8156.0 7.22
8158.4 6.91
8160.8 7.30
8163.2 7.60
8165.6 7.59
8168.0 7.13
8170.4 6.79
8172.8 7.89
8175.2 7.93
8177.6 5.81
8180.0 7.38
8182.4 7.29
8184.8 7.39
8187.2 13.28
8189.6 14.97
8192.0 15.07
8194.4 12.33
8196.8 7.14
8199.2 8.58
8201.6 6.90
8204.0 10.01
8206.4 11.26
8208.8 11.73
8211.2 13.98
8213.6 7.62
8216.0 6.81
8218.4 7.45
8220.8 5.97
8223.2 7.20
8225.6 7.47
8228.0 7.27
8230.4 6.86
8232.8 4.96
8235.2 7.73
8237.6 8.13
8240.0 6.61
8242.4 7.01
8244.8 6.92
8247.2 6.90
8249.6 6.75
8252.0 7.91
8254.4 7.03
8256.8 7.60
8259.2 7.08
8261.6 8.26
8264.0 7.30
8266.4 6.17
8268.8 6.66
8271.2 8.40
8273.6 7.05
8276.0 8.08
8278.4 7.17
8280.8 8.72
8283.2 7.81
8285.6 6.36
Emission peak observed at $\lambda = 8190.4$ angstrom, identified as [S II] 6716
